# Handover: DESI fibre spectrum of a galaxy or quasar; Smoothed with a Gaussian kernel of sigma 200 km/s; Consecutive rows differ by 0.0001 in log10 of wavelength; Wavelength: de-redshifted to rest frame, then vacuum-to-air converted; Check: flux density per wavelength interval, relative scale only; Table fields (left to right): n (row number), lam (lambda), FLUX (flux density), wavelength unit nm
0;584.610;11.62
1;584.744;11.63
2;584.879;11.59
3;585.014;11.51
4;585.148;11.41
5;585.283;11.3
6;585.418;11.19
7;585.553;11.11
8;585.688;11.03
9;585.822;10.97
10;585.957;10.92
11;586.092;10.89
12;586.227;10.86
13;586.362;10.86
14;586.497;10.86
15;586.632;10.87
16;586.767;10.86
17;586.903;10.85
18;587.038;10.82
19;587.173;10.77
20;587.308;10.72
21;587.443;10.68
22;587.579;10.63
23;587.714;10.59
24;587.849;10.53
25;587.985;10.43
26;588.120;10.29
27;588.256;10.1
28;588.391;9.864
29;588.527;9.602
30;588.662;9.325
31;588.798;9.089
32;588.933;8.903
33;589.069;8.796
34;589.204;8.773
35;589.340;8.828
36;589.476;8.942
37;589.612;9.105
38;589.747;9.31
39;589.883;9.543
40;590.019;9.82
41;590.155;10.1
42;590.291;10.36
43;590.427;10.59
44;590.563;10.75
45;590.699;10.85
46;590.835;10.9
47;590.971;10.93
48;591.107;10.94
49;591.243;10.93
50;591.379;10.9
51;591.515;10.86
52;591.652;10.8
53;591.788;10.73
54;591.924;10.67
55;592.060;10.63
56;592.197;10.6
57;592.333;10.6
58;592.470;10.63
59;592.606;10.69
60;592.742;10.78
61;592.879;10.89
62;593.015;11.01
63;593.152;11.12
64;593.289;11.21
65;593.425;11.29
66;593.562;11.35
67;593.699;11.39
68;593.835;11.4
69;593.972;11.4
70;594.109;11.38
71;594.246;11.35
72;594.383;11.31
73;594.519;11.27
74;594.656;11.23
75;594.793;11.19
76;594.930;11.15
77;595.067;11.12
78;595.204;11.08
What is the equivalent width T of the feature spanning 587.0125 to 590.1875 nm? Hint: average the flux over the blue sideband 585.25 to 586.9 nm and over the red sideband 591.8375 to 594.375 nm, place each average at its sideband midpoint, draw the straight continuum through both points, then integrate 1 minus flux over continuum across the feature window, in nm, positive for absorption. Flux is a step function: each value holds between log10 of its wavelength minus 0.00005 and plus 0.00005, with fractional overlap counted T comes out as 0.343 nm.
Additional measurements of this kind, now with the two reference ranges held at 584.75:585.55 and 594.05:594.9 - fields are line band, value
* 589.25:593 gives 0.307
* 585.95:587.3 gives 0.062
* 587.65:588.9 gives 0.155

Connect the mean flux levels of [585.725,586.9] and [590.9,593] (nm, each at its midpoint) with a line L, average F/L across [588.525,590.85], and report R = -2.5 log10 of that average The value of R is 0.13 mag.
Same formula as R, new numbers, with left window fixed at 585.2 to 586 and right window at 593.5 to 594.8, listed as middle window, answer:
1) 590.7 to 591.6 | 0.03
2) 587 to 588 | 0.05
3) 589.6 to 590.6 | 0.13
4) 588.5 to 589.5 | 0.23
